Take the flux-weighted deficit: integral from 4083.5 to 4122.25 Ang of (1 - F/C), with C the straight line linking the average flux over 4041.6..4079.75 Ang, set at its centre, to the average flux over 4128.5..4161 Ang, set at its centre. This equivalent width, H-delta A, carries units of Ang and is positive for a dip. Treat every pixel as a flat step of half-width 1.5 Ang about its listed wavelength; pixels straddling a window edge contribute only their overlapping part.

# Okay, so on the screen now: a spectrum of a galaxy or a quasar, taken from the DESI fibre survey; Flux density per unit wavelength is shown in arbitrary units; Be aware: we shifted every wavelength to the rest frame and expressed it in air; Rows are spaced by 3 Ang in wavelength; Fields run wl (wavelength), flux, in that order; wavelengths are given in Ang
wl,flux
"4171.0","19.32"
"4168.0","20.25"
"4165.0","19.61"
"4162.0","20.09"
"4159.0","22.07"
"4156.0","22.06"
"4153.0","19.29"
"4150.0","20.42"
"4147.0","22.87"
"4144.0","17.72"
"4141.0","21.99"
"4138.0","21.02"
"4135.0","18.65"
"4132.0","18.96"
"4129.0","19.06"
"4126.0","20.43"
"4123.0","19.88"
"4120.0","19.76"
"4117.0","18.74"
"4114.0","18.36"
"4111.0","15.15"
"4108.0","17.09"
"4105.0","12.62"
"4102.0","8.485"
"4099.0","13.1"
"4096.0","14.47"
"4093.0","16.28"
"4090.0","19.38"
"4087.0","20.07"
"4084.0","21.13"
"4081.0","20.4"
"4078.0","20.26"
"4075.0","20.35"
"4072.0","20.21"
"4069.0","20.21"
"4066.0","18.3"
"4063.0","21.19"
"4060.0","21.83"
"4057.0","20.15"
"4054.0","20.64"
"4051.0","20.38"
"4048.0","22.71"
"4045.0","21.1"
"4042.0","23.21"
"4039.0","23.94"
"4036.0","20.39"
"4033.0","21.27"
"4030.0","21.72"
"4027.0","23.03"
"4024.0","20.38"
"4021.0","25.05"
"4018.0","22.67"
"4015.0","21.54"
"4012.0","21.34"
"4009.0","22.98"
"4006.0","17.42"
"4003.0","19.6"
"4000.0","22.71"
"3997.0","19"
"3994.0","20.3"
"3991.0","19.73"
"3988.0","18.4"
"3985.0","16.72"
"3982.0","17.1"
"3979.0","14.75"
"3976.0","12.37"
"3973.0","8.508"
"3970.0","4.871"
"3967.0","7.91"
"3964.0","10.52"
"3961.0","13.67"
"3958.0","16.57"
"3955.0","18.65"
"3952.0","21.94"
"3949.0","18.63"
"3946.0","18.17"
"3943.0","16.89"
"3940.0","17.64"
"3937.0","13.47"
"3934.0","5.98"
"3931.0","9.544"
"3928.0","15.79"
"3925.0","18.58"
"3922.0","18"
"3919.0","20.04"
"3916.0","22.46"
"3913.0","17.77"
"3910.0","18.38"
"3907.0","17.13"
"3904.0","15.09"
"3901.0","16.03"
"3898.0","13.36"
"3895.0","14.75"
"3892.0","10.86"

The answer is 7.8 Ang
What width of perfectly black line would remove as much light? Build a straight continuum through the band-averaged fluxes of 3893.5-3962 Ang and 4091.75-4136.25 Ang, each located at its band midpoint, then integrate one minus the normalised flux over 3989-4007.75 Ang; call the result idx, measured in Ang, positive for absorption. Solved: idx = -3.6 Ang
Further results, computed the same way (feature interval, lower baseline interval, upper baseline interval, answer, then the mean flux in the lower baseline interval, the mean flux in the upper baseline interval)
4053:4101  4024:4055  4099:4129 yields 0.33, 21.8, 16.7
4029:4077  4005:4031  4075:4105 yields -3.91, 21.9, 17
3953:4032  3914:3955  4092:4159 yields -1.94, 16.8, 18.1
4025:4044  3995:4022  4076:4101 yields -1.86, 21.3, 18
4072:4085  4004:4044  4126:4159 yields 0.42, 21.9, 20.3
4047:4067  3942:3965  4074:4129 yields -3.85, 17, 17.6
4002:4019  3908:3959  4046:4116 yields -3.06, 17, 18.4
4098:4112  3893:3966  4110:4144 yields 4.21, 16.1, 19.3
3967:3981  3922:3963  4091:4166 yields 5.28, 15.8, 18.3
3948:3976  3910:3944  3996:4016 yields 7.22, 16.1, 20.7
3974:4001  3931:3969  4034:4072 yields -0.88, 14.7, 21.1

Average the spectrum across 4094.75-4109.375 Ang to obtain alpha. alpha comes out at 13.1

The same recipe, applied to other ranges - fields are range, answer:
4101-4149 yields 18.3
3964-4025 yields 17.5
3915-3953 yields 16.6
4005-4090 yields 21.2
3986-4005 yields 19.8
